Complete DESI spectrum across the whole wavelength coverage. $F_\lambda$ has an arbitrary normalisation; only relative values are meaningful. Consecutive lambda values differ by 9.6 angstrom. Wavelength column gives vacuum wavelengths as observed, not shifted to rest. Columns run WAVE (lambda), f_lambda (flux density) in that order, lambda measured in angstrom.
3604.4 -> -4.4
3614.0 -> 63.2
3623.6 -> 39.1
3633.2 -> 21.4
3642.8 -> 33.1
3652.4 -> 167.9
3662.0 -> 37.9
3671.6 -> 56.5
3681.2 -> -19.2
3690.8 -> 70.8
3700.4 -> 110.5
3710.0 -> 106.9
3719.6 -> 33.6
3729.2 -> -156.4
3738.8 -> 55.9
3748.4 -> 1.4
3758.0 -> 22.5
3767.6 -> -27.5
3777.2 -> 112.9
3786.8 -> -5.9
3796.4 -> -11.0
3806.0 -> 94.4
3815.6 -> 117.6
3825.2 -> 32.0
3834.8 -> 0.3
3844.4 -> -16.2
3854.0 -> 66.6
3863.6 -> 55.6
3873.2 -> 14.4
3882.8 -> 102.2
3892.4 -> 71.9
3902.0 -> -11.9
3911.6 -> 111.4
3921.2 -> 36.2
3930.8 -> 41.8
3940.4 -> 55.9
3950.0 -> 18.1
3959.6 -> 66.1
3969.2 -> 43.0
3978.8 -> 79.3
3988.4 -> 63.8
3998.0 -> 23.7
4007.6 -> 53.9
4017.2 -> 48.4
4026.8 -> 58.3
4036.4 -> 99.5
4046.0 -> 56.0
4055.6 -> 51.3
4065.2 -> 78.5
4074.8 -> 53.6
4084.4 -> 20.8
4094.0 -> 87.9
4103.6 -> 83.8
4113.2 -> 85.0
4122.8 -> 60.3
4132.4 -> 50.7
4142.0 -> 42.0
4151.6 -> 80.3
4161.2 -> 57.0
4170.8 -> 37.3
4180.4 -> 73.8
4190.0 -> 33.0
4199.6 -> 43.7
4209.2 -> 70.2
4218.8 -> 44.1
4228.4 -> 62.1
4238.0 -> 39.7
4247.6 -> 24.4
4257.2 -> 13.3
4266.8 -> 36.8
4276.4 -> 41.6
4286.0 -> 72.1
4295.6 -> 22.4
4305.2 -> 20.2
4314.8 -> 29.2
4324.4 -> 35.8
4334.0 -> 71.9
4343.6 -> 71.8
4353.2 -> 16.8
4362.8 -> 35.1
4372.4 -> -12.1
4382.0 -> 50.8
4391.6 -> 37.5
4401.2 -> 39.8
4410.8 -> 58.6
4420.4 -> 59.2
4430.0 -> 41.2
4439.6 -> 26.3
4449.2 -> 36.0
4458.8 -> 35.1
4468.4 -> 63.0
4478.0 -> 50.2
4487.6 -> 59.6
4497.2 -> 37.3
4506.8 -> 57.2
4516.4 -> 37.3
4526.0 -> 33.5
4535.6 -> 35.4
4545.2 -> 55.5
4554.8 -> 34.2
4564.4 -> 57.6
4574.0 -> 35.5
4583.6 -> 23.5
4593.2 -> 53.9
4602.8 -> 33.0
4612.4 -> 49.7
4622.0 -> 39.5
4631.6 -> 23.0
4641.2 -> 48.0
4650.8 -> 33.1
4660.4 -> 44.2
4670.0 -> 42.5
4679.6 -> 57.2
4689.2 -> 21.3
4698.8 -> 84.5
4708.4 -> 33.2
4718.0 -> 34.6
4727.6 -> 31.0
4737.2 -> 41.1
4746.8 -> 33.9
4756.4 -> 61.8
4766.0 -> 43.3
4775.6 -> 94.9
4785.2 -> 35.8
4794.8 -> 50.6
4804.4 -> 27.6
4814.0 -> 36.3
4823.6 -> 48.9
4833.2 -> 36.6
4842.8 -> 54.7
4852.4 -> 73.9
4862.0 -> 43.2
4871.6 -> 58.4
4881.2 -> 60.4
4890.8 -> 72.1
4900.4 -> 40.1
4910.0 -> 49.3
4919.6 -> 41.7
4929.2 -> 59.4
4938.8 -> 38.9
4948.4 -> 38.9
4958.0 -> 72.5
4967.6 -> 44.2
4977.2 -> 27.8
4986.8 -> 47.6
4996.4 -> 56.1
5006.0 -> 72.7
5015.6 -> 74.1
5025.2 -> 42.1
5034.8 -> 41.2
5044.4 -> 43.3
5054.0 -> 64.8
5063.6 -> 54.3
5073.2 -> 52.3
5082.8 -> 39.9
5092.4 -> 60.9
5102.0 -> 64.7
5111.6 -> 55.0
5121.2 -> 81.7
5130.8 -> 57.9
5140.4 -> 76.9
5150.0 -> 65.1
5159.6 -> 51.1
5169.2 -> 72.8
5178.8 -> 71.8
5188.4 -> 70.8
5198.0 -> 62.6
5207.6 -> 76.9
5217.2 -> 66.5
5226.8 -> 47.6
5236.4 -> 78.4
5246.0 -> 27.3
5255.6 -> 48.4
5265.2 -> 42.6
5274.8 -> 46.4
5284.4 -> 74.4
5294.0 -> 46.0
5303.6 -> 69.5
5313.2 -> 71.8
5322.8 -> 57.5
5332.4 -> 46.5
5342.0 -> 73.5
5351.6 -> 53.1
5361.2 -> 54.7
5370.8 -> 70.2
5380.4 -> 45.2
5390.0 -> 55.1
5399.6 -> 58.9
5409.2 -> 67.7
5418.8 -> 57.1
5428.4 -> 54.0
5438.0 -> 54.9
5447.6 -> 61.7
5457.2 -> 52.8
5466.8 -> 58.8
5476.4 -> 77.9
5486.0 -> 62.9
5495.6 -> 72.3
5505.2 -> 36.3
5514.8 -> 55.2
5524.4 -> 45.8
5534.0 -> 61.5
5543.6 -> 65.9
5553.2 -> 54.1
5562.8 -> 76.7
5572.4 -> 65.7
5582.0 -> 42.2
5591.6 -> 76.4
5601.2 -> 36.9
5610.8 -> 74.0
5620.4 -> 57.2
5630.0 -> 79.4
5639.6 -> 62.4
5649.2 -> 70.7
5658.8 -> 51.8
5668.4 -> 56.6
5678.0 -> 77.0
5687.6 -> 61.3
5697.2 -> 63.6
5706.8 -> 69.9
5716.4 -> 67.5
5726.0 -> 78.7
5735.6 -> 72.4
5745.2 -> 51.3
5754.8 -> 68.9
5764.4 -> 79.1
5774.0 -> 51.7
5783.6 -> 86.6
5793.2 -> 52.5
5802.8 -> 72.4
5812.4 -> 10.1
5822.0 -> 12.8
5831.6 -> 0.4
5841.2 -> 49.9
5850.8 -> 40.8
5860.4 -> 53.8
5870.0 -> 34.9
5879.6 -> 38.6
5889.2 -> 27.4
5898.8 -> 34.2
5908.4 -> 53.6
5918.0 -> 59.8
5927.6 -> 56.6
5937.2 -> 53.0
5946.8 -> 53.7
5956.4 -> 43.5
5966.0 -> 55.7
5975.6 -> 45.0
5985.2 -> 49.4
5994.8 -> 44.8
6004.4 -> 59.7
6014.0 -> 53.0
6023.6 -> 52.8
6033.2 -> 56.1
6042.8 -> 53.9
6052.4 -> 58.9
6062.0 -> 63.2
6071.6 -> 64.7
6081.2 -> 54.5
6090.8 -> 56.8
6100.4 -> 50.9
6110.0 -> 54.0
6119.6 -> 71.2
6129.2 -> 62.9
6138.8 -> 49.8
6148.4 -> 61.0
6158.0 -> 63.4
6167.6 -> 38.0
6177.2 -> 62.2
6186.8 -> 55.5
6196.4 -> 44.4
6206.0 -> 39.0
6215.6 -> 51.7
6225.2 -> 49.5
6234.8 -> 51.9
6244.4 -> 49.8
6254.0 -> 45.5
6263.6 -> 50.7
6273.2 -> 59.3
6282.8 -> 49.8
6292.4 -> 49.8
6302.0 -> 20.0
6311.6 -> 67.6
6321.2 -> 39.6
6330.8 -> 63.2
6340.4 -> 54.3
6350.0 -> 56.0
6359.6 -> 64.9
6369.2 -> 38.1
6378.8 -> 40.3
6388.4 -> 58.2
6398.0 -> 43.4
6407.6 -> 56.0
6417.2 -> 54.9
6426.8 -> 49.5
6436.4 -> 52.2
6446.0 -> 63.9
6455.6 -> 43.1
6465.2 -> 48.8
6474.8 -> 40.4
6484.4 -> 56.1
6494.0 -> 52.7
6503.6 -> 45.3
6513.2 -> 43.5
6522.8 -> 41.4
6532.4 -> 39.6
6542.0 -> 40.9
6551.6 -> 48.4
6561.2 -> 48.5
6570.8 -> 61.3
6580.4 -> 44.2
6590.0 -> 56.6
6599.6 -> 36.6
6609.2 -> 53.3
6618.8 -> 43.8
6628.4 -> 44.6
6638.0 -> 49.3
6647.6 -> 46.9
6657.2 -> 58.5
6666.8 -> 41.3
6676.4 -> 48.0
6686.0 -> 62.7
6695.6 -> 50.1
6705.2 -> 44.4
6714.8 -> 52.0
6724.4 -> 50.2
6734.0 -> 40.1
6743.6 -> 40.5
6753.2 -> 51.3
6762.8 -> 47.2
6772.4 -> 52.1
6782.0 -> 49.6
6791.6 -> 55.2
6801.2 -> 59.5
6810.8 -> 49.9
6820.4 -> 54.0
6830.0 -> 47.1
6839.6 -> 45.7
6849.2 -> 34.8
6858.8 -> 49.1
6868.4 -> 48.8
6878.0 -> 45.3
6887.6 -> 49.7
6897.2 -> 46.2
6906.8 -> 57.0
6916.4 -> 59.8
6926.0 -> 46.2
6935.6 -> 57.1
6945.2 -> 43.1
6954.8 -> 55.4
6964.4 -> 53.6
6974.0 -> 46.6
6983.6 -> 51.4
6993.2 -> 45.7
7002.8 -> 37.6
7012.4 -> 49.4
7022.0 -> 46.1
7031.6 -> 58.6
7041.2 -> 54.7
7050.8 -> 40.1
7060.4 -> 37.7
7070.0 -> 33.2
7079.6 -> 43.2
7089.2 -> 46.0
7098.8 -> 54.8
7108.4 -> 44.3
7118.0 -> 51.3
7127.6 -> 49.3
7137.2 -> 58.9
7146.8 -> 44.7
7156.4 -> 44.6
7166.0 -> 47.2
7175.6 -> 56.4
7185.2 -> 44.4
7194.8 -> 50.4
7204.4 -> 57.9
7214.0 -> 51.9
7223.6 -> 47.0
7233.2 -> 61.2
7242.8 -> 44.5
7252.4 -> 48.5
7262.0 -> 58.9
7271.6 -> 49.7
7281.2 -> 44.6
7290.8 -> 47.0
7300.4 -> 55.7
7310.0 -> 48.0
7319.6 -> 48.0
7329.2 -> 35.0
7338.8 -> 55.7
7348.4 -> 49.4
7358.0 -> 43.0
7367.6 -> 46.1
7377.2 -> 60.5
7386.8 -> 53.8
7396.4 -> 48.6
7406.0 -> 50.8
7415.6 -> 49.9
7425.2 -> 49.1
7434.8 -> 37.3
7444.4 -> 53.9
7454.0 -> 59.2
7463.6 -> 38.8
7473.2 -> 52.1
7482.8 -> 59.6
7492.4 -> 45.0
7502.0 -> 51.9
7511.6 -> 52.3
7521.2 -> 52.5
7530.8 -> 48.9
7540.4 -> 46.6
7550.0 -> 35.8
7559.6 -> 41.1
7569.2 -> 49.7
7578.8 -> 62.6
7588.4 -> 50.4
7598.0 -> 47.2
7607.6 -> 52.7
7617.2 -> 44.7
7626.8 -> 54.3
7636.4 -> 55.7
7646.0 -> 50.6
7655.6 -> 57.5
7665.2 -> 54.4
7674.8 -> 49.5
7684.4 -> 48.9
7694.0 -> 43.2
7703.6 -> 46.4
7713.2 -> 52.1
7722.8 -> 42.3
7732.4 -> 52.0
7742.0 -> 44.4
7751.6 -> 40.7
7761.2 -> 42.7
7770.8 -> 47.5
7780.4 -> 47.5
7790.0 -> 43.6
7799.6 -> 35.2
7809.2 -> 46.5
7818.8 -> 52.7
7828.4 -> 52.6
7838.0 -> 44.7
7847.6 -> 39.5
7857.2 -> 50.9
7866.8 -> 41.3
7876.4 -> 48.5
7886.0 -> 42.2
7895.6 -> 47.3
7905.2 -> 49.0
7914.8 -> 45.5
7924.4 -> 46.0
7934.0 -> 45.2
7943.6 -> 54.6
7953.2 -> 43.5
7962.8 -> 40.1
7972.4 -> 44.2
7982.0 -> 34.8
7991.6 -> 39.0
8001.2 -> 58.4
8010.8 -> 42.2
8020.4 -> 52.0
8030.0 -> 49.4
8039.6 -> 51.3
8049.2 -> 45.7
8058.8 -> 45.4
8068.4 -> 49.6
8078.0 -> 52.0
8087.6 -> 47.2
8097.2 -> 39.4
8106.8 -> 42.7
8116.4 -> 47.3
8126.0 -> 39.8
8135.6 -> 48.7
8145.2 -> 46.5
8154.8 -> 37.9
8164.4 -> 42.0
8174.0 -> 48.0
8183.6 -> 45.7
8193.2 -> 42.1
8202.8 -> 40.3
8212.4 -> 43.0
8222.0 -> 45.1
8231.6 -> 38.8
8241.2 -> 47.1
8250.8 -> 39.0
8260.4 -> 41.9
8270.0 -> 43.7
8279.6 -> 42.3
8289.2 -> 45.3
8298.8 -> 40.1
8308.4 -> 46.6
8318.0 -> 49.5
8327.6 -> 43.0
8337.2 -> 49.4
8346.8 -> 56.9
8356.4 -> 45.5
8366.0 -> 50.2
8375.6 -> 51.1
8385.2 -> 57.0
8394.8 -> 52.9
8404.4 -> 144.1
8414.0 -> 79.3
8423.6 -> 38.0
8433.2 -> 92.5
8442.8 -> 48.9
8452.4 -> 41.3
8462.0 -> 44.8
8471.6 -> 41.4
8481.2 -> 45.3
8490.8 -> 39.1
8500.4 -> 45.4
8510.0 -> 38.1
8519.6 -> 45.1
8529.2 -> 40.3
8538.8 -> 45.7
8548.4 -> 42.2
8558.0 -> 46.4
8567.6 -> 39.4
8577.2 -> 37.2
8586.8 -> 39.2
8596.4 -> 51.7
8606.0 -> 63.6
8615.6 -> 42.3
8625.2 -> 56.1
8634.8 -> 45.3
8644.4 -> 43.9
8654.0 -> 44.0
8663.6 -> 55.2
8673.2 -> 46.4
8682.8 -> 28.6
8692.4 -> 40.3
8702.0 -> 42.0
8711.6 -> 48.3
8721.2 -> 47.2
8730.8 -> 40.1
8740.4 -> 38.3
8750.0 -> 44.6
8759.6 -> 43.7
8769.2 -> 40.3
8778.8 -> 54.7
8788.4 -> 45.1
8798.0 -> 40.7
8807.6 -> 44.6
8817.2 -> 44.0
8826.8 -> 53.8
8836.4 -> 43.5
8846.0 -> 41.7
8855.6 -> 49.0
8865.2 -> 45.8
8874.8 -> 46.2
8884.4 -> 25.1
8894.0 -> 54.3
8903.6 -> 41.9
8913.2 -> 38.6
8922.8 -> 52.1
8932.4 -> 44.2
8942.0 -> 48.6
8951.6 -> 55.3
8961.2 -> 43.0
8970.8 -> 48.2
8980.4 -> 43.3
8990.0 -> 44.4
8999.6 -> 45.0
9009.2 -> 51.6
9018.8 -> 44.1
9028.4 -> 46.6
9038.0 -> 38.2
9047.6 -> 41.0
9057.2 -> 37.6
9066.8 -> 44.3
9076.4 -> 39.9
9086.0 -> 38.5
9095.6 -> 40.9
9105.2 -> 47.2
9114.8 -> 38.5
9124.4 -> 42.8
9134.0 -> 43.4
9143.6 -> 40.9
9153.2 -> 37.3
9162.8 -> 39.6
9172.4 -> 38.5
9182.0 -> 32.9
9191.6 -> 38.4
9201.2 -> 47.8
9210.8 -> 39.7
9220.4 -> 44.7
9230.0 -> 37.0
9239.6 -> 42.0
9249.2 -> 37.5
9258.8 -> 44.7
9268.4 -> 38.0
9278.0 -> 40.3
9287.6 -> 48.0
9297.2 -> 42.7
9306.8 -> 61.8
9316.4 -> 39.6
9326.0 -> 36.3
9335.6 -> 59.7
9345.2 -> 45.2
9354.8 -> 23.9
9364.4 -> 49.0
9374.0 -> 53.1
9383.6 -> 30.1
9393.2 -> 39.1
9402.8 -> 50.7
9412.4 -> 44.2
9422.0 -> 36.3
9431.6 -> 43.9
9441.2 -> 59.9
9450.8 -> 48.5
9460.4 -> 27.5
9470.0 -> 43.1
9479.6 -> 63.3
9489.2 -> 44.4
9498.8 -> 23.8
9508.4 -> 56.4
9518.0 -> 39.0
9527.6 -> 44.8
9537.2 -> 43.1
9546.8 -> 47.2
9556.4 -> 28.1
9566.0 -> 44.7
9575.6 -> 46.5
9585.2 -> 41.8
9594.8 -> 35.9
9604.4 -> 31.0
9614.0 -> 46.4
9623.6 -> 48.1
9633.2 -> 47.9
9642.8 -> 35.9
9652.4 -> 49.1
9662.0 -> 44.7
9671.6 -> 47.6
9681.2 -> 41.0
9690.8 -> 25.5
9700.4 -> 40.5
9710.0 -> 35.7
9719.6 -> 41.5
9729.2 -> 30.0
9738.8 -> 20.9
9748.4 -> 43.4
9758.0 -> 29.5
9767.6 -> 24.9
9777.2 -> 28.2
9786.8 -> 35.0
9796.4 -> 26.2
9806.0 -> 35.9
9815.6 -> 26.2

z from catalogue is 0.281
